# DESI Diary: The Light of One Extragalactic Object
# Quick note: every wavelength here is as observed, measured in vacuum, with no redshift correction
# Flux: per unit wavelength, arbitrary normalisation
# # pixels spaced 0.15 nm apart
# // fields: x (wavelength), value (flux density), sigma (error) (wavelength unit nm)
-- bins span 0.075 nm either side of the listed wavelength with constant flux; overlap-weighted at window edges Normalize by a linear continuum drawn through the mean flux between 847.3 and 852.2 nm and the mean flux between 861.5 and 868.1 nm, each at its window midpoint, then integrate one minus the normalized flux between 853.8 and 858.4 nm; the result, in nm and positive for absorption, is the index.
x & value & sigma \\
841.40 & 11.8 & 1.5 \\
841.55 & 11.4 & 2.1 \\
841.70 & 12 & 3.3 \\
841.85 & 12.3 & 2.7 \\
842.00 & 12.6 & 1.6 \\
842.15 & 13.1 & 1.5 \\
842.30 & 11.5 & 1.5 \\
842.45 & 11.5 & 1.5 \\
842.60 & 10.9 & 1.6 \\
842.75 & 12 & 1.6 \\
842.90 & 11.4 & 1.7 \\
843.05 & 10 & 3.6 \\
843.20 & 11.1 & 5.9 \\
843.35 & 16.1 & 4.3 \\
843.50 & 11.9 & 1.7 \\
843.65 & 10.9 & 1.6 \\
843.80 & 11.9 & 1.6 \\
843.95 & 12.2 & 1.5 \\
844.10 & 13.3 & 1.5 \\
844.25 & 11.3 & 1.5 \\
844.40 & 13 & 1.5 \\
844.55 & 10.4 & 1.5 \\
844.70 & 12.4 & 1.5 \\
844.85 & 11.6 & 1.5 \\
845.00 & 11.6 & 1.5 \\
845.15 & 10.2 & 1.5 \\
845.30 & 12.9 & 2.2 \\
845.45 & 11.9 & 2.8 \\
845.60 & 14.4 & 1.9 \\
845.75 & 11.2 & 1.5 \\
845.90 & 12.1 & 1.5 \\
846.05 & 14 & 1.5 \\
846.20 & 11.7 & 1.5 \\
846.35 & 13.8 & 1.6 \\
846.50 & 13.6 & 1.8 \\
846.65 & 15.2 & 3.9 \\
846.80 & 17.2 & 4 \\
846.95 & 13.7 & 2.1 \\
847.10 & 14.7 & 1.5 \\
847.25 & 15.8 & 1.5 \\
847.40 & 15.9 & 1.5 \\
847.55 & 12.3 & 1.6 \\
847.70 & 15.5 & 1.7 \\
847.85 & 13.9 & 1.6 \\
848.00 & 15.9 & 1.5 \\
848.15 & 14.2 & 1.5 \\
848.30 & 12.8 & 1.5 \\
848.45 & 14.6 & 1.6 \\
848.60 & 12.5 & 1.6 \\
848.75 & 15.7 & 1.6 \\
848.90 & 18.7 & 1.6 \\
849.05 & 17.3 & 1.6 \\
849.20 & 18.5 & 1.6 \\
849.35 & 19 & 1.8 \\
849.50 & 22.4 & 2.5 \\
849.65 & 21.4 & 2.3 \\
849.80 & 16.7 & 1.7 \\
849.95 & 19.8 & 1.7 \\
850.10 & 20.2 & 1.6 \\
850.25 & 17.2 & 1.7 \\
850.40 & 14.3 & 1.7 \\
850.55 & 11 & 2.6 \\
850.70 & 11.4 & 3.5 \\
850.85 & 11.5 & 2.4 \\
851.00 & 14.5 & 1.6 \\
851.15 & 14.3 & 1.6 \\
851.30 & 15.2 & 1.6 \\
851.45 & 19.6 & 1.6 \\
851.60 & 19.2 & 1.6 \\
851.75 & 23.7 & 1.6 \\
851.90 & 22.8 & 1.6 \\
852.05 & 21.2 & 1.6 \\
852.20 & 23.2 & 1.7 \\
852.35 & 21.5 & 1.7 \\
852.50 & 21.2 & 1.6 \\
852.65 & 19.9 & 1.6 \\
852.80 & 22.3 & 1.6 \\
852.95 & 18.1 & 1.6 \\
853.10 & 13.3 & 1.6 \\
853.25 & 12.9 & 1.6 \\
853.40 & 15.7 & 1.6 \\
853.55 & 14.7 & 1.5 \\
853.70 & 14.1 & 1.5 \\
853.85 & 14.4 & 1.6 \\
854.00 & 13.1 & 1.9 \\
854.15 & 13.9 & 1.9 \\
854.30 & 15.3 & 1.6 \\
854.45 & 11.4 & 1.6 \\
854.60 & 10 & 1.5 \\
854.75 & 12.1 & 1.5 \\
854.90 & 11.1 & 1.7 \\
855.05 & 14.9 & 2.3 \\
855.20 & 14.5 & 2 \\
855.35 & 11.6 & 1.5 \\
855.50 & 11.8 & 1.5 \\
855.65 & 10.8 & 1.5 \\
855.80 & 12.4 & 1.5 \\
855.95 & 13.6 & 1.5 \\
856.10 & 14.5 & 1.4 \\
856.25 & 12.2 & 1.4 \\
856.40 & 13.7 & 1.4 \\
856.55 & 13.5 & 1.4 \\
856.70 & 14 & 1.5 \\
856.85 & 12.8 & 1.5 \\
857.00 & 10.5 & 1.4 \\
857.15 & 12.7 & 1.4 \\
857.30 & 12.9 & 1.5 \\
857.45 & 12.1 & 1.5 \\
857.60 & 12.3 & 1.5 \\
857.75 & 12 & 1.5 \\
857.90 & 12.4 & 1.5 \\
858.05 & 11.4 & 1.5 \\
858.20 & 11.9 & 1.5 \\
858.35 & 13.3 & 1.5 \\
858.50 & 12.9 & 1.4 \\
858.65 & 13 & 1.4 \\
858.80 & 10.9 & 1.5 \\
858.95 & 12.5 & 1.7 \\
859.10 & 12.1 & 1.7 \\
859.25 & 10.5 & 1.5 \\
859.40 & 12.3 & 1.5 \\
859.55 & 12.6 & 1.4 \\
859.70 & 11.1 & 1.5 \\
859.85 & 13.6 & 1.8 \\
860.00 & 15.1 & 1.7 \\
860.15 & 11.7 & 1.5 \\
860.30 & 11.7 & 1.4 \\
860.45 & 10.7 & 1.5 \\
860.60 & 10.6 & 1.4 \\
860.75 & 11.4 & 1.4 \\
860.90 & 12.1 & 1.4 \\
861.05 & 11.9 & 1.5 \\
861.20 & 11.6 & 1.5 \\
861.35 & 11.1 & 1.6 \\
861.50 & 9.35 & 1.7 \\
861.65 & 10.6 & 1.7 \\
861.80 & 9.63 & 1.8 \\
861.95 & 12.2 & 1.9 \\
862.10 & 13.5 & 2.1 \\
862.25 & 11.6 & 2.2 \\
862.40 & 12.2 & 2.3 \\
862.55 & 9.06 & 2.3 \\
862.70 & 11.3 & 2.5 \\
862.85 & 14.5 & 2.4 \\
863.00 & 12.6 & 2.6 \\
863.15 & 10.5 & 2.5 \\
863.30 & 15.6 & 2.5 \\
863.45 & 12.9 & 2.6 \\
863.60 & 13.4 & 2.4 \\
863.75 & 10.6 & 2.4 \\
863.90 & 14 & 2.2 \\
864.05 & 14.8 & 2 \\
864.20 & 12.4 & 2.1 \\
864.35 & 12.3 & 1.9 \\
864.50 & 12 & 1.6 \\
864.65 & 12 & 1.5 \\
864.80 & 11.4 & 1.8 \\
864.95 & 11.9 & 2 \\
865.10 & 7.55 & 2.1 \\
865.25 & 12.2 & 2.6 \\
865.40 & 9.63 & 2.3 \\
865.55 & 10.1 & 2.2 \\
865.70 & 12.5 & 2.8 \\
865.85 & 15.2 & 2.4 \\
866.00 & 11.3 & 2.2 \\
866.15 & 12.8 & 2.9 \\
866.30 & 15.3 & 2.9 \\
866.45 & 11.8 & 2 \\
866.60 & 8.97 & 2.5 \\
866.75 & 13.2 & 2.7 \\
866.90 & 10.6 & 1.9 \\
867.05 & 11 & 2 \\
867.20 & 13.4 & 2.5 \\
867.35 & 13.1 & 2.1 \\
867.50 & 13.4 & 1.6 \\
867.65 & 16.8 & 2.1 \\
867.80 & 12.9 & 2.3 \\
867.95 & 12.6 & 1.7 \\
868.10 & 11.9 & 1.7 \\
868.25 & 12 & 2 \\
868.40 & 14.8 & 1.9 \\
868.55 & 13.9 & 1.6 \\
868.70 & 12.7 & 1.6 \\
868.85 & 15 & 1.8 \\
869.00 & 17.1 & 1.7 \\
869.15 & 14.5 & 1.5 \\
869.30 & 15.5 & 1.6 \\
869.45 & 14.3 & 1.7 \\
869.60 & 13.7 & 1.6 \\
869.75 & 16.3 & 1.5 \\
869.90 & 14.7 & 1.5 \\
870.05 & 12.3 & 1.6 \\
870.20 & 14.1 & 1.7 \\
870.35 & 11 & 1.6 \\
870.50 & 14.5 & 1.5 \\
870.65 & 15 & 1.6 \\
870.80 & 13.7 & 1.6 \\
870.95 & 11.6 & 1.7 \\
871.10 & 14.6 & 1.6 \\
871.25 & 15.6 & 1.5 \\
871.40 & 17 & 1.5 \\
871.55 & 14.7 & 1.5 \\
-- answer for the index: 0.67 nm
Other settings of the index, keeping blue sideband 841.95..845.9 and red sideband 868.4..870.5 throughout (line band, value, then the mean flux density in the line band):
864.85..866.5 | 0.25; 11.8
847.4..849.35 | -0.47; 15.3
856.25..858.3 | 0.11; 12.5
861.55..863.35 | 0.24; 11.9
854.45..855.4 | 0.05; 12.3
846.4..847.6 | -0.25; 14.8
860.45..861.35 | 0.14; 11.4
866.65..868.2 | 0.14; 12.8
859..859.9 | 0.09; 12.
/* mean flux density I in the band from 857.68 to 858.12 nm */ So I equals 11.9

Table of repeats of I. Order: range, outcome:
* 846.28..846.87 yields 14.9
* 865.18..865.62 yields 10.6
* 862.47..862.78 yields 10.3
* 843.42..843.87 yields 11.6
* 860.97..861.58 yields 11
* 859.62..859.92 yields 12.3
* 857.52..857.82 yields 12.2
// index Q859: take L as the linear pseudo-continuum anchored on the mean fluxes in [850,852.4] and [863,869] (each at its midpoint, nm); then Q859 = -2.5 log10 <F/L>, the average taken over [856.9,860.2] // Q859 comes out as 0.22 mag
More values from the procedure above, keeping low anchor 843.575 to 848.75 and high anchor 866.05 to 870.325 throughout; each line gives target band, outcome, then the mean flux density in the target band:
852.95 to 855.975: 0.01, 13.2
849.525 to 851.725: -0.23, 16.5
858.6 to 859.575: 0.12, 11.9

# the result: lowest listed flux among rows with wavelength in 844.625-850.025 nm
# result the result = 10.2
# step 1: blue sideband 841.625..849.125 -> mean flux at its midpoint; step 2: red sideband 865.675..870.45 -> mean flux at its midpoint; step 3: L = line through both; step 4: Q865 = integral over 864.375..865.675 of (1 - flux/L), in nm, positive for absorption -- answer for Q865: 0.23 nm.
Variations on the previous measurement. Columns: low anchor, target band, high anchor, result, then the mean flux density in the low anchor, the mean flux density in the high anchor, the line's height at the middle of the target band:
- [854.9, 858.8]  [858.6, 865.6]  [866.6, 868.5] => 0.49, 12.6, 12.8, 12.7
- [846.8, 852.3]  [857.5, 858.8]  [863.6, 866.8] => 0.17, 16.7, 12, 14.1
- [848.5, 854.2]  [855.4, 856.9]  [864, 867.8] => 0.26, 17.3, 12.2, 15.6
